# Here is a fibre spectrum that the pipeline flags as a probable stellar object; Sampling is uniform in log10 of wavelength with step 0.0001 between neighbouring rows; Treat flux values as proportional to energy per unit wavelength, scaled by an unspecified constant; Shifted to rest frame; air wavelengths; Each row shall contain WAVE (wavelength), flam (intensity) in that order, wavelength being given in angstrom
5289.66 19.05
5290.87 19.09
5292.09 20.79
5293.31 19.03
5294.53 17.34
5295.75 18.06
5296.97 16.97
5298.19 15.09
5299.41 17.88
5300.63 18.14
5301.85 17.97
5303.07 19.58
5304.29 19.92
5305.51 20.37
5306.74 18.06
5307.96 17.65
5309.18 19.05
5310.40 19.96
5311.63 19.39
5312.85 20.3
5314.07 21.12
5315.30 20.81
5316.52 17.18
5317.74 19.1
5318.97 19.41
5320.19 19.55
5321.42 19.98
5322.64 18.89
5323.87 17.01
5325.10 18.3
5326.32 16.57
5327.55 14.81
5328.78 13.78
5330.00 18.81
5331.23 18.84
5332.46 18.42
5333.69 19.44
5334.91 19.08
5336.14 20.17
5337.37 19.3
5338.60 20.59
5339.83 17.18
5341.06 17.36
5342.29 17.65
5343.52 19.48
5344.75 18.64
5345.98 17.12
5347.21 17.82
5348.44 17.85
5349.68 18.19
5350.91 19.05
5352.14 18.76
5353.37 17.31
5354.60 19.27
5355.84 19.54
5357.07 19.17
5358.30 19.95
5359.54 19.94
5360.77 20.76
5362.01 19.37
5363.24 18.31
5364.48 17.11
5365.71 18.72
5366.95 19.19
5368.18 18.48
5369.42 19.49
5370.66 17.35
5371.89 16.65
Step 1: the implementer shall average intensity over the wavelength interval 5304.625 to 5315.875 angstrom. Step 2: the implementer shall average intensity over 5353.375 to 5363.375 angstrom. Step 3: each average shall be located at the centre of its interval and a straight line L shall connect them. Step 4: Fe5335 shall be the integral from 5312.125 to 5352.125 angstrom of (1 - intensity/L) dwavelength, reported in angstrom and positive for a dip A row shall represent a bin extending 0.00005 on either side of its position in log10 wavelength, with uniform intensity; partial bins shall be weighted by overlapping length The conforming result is 2.2 angstrom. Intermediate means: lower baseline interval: 19.6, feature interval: 18.5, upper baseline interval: 19.5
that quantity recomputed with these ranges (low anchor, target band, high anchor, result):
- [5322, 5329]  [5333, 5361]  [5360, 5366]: -1.3 angstrom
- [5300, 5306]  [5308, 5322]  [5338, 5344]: -0.4 angstrom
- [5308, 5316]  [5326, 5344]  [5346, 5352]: 0.7 angstrom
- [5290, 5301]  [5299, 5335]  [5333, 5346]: -0.4 angstrom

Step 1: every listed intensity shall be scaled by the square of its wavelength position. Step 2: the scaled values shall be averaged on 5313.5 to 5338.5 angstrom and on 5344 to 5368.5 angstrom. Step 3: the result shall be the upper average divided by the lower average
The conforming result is 1.02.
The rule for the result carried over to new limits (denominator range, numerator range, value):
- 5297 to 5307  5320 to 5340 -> 1.01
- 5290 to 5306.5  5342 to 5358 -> 1.02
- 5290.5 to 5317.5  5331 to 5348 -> 1.00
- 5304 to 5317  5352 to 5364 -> 1.01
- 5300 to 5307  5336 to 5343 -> 0.99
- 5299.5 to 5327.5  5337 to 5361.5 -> 1.00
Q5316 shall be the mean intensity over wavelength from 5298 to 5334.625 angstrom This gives 18.6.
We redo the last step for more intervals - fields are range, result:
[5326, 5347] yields 18.1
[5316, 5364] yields 18.5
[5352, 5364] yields 19.2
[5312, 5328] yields 18.7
